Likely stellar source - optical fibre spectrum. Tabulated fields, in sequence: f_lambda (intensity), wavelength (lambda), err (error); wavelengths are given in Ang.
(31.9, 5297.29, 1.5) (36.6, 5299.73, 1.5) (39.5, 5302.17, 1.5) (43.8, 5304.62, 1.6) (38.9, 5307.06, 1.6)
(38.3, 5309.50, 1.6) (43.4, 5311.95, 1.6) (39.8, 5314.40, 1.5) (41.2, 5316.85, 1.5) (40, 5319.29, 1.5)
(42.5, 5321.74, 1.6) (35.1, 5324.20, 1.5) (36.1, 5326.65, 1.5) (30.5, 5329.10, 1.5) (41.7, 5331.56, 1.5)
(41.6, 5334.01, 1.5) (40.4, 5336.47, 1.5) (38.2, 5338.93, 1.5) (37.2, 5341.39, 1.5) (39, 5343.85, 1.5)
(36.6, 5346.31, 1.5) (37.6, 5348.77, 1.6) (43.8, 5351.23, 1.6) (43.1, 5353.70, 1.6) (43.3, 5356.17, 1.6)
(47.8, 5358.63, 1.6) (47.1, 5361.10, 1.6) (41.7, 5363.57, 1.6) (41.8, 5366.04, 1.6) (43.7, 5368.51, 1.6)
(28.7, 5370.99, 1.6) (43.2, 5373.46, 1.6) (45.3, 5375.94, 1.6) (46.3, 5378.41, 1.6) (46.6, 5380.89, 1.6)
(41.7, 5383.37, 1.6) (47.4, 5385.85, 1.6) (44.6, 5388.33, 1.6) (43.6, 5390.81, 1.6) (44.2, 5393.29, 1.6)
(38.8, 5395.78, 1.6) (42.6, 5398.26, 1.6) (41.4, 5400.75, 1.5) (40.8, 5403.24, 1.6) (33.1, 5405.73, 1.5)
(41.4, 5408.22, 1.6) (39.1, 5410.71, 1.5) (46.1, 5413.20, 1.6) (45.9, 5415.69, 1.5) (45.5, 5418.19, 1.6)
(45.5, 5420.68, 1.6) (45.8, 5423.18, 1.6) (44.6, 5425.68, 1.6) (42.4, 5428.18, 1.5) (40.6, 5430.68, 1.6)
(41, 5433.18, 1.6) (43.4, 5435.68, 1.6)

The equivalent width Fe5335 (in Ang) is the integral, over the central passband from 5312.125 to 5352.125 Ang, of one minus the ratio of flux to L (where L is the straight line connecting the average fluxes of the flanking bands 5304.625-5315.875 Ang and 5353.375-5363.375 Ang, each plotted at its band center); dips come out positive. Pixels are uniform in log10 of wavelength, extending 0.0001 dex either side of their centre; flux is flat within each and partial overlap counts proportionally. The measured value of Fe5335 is 3.5 Ang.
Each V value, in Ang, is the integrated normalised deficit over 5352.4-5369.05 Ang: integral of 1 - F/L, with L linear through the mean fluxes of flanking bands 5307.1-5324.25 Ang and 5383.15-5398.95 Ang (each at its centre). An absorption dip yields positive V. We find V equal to -0.76 Ang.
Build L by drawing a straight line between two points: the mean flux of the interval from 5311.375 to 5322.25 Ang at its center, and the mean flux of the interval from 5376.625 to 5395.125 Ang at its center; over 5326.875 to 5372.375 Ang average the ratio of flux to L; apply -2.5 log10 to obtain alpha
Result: 0.07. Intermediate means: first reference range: 41.2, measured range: 40.1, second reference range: 44.7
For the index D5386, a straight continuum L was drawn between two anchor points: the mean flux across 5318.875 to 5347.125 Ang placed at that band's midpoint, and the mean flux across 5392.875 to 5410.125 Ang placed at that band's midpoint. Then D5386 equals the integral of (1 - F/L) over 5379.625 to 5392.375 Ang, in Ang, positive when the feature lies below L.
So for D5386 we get -1.64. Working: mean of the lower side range 38.2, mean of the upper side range 40.1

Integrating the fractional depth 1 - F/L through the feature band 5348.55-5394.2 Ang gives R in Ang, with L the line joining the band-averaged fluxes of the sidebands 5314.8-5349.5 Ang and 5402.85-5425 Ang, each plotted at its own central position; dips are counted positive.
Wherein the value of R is -3.2 Ang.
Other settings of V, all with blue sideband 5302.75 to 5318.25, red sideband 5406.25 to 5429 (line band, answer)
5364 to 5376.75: 0.6 Ang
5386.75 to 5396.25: -0.1 Ang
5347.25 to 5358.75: -0.1 Ang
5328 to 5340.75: 0.9 Ang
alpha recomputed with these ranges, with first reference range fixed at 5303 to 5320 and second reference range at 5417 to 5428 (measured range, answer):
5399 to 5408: 0.14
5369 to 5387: 0.02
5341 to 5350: 0.12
